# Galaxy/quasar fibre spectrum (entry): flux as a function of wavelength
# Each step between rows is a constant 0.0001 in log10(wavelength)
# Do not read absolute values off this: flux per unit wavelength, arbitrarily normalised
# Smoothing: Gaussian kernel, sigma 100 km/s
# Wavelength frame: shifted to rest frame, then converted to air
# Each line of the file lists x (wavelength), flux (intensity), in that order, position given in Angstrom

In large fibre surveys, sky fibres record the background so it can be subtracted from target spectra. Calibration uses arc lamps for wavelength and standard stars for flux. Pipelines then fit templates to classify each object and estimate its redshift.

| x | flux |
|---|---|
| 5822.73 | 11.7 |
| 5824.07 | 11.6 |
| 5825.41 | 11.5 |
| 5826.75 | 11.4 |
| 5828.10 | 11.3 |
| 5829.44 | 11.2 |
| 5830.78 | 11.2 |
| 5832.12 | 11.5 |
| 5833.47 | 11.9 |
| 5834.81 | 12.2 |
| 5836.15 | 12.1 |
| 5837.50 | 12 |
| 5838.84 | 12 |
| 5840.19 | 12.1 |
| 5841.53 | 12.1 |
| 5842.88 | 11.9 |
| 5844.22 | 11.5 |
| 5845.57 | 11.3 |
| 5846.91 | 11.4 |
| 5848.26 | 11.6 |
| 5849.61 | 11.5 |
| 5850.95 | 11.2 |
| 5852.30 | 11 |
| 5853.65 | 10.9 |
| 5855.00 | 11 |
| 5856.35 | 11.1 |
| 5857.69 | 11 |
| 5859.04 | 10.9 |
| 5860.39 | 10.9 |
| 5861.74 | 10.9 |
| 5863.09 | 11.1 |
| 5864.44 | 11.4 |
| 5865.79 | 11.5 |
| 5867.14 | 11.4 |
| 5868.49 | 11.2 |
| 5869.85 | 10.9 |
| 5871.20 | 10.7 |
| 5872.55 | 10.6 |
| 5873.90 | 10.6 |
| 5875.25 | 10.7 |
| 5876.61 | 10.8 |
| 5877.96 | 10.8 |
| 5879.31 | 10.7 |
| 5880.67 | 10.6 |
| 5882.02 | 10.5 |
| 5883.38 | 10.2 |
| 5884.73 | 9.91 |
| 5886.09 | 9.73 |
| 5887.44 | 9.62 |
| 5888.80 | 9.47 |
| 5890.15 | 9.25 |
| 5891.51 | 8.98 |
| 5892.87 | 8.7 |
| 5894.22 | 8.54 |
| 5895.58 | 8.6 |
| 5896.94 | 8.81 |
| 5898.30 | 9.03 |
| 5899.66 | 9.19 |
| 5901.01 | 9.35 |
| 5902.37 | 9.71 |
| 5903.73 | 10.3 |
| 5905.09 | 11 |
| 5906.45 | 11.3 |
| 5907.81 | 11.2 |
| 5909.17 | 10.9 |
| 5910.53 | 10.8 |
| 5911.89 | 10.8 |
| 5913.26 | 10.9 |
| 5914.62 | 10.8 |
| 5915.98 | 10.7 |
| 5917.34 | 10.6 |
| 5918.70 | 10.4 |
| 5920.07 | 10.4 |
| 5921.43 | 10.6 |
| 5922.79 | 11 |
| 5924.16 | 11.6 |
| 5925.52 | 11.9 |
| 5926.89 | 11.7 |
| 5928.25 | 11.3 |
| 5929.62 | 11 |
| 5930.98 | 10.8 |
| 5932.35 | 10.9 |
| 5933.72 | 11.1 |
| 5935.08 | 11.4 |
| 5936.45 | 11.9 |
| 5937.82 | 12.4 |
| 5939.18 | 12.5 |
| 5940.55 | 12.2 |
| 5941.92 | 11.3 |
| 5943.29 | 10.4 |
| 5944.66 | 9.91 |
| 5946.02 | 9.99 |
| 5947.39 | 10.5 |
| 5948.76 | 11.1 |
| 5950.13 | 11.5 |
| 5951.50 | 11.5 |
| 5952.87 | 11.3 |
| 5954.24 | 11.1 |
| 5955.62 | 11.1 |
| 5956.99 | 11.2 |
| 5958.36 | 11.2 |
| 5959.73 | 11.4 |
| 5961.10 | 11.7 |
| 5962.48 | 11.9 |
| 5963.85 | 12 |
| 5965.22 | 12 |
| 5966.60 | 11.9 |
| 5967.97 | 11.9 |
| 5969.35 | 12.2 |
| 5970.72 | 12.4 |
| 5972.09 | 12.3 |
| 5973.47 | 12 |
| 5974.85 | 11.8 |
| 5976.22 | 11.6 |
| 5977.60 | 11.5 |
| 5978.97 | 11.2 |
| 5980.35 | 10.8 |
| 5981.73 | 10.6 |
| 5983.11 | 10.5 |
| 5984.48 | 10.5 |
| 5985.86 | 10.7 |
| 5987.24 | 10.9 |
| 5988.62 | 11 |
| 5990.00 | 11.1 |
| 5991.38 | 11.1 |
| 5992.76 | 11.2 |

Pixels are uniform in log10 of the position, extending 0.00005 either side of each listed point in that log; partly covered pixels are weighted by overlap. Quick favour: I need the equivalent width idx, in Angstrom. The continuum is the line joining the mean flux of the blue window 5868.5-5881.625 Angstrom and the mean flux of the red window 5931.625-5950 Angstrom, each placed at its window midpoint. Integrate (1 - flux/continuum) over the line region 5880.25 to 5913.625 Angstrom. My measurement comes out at 3.09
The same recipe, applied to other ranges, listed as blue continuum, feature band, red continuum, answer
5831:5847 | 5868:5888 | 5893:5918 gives 0.6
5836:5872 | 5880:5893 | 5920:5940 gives 1.9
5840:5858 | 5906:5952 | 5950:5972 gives 2.0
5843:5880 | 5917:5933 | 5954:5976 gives 0.7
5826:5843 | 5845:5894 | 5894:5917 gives 1.5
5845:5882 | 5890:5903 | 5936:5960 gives 2.5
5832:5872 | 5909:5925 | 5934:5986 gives 0.9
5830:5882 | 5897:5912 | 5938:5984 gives 1.4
